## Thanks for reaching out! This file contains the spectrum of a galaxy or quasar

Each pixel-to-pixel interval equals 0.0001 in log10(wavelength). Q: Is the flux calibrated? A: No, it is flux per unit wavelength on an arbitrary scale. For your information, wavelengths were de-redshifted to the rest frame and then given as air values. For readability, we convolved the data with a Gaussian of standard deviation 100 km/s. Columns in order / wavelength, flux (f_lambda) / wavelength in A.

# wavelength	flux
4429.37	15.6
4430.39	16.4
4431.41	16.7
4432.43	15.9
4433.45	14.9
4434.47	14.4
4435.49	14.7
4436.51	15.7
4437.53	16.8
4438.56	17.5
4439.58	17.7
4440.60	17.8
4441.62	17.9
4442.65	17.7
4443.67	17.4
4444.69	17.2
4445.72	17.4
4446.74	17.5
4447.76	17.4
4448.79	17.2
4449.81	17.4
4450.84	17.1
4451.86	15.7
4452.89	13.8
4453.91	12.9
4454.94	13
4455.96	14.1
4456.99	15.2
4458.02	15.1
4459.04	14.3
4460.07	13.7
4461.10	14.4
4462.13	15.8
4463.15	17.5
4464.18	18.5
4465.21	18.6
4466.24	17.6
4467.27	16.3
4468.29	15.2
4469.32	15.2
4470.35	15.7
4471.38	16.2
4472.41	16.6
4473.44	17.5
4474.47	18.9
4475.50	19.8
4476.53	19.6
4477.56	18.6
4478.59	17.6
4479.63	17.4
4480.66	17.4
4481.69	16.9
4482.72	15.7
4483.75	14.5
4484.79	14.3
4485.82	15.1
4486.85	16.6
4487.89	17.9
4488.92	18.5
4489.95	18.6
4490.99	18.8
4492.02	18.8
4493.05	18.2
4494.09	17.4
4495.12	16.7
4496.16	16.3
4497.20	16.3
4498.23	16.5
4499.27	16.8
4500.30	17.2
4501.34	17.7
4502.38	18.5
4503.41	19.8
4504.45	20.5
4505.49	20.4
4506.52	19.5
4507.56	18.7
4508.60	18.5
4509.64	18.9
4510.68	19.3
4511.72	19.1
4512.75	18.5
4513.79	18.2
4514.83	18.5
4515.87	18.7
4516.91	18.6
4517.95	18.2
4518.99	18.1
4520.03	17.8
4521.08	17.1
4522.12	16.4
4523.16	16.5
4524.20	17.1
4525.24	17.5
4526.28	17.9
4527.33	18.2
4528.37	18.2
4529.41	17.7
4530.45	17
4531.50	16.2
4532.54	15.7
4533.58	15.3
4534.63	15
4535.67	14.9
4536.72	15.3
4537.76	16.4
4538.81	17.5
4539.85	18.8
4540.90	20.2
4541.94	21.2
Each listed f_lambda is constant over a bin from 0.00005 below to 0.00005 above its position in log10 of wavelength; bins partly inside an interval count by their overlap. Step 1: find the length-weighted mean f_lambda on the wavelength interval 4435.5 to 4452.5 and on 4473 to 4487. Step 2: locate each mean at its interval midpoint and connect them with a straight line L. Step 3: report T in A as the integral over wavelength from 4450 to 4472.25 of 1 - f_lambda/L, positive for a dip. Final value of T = 2.03 A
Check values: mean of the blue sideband 17.1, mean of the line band 15.6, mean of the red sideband 17.1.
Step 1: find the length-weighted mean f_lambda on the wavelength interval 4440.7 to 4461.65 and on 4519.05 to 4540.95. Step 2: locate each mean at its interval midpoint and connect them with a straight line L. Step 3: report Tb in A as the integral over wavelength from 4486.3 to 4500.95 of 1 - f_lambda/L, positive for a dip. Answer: -0.9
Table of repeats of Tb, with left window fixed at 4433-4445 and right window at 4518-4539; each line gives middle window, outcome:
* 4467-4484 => -0.4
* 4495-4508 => -1.0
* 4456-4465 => 0.6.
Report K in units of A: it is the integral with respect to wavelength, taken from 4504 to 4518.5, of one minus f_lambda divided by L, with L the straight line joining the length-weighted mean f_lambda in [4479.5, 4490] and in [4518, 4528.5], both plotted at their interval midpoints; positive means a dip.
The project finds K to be -1.51 A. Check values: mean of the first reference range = 16.5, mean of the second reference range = 17.5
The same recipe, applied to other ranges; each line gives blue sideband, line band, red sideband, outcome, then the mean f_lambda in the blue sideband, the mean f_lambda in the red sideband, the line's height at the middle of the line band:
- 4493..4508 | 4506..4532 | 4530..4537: -2.10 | 18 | 15.6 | 16.7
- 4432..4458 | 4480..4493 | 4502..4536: 0.13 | 16.2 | 17.9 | 17.1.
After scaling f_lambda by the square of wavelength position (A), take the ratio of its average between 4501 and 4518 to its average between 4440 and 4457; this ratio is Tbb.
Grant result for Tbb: 1.19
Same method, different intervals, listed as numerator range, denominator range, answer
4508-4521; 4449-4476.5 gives 1.18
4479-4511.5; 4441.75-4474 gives 1.11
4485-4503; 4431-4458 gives 1.10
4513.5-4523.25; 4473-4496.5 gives 1.04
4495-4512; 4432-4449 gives 1.12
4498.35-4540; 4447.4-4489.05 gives 1.11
